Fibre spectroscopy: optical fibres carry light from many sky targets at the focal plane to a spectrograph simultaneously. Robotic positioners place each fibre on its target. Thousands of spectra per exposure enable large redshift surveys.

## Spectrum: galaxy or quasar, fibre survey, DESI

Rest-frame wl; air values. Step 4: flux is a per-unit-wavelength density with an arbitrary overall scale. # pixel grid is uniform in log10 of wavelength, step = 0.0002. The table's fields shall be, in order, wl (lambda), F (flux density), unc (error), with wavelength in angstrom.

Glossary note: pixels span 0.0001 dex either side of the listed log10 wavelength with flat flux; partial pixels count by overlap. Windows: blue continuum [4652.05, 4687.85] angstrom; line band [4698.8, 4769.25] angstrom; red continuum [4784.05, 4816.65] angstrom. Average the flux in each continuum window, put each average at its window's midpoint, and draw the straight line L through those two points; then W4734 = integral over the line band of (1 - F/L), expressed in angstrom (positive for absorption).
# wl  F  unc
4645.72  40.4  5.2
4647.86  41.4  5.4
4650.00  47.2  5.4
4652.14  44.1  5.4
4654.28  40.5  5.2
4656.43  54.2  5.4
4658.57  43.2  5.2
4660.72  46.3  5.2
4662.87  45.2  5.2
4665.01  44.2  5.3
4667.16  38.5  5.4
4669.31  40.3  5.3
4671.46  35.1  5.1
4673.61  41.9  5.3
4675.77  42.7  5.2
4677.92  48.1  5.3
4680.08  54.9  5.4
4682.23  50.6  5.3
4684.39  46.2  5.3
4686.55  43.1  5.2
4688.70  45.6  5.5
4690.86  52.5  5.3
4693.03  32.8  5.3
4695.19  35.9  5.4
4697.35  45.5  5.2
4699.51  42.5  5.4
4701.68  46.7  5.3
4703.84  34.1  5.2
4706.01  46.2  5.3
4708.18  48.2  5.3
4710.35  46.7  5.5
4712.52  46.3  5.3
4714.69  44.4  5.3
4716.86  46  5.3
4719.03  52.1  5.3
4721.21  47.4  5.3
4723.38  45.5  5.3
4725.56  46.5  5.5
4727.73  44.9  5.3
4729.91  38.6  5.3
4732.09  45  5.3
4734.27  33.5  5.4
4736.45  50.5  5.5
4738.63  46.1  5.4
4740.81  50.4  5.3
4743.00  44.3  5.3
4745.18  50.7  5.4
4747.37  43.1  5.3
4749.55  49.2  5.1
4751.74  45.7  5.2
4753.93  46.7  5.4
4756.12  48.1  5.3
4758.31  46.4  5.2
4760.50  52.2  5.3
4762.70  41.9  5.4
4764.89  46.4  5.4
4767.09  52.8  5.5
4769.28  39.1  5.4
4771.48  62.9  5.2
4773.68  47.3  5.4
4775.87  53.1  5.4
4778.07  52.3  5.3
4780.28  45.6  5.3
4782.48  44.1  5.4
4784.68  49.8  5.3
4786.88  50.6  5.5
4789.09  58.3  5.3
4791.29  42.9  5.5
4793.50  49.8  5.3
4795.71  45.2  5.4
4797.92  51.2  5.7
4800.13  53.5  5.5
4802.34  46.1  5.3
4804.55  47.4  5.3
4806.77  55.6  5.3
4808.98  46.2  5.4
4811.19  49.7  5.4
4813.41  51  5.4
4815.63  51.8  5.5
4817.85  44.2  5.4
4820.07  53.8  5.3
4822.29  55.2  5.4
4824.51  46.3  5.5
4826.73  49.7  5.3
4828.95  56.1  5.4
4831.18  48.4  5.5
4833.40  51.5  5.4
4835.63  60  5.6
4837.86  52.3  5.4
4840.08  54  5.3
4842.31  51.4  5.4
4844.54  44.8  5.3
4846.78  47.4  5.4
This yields 2.1 angstrom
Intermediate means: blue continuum 44.7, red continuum 49.9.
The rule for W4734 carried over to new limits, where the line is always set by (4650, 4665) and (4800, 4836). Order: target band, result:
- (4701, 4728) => 0.9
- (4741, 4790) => 0.4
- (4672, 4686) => -0.1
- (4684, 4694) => 0.6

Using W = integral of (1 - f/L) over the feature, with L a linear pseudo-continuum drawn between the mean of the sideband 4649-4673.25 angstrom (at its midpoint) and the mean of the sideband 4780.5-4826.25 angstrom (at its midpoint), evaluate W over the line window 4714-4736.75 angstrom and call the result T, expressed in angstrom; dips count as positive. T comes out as 0.7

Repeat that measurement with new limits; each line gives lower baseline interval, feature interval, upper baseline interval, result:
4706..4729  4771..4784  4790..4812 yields -0.5 angstrom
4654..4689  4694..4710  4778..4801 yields 1.1 angstrom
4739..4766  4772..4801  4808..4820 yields -1.0 angstrom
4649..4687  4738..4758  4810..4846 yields 0.4 angstrom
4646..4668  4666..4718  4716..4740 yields 0.9 angstrom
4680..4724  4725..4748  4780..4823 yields 0.9 angstrom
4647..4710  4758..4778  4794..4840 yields -0.4 angstrom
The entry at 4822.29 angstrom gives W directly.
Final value 55.2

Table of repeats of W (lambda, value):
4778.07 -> 52.3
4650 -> 47.2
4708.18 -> 48.2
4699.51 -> 42.5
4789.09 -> 58.3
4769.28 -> 39.1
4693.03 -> 32.8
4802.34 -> 46.1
